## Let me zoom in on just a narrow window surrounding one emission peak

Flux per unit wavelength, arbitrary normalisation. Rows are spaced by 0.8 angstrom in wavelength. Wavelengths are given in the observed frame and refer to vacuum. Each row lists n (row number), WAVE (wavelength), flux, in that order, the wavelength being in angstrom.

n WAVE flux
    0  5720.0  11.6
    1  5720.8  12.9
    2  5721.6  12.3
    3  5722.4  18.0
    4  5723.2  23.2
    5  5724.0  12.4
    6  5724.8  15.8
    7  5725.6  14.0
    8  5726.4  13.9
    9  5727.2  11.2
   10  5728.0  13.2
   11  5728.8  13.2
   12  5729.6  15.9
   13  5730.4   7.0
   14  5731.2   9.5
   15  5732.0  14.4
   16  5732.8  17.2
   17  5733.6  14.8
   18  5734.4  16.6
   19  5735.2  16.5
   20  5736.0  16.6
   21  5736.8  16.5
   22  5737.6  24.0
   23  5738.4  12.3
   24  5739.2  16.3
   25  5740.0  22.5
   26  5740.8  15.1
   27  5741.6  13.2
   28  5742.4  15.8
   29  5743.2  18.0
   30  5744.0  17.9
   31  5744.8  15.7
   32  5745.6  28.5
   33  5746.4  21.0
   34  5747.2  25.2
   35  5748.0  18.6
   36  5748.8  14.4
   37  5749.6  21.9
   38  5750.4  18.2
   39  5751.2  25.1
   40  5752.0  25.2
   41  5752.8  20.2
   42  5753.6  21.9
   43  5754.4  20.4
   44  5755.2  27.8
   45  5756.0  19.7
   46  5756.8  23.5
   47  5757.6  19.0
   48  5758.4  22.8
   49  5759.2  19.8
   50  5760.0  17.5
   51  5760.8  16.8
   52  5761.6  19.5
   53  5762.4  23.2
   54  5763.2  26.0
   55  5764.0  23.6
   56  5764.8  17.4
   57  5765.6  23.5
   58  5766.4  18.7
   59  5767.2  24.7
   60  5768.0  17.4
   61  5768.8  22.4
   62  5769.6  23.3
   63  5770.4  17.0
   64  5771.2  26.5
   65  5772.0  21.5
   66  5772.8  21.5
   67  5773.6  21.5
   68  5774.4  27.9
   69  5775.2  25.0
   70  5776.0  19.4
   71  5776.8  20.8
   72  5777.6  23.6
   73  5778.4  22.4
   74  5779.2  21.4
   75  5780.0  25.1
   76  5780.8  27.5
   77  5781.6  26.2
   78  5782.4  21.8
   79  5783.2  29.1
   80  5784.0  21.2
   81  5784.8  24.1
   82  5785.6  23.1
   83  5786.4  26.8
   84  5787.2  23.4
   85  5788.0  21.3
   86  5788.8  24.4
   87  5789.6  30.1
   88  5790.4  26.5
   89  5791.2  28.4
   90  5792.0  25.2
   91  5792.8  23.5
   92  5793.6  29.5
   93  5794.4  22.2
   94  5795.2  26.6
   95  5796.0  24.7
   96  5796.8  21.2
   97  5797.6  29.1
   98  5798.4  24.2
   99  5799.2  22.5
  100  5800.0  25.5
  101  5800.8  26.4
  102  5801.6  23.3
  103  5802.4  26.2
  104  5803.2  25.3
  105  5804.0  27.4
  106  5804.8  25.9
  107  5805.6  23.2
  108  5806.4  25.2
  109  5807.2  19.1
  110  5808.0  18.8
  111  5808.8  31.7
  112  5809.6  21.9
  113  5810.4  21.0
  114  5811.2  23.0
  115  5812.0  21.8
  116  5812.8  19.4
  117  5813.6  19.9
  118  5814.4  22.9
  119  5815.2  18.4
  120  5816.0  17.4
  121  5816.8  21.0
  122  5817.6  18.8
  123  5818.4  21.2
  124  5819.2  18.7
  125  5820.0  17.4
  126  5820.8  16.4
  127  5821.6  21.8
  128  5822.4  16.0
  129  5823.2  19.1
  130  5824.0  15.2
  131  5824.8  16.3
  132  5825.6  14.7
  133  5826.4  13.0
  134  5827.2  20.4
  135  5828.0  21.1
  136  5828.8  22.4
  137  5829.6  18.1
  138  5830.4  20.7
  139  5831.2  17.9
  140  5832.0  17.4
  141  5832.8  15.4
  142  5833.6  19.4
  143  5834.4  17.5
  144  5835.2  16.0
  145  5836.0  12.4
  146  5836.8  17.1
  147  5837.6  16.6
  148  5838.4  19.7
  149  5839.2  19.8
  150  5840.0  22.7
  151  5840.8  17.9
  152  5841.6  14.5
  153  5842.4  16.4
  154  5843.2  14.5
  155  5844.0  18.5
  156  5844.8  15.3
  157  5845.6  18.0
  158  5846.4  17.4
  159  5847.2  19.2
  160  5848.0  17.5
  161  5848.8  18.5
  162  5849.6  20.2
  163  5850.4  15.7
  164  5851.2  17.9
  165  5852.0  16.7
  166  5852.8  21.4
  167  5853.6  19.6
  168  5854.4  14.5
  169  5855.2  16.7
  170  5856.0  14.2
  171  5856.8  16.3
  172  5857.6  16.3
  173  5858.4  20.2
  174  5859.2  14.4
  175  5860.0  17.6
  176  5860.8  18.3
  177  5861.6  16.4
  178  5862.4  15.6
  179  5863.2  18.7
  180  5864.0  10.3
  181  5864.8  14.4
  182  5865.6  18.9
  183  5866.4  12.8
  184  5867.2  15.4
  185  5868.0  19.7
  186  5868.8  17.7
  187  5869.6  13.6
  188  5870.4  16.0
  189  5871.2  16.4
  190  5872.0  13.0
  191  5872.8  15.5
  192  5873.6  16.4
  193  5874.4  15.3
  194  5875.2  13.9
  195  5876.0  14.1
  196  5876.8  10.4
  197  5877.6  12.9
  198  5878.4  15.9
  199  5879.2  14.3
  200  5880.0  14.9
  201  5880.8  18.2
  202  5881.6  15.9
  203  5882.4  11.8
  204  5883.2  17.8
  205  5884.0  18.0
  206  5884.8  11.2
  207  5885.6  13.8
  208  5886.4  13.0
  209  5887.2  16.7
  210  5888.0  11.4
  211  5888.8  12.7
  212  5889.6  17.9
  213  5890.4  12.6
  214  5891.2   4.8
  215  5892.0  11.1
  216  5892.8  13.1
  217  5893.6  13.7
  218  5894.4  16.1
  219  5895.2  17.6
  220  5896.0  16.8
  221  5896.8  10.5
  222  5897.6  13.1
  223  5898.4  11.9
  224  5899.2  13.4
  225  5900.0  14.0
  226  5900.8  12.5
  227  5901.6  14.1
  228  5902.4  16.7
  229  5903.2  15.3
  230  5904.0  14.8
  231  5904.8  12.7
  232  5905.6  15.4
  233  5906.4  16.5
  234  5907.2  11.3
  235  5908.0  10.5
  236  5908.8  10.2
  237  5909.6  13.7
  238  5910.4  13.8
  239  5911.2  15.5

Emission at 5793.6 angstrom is C IV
